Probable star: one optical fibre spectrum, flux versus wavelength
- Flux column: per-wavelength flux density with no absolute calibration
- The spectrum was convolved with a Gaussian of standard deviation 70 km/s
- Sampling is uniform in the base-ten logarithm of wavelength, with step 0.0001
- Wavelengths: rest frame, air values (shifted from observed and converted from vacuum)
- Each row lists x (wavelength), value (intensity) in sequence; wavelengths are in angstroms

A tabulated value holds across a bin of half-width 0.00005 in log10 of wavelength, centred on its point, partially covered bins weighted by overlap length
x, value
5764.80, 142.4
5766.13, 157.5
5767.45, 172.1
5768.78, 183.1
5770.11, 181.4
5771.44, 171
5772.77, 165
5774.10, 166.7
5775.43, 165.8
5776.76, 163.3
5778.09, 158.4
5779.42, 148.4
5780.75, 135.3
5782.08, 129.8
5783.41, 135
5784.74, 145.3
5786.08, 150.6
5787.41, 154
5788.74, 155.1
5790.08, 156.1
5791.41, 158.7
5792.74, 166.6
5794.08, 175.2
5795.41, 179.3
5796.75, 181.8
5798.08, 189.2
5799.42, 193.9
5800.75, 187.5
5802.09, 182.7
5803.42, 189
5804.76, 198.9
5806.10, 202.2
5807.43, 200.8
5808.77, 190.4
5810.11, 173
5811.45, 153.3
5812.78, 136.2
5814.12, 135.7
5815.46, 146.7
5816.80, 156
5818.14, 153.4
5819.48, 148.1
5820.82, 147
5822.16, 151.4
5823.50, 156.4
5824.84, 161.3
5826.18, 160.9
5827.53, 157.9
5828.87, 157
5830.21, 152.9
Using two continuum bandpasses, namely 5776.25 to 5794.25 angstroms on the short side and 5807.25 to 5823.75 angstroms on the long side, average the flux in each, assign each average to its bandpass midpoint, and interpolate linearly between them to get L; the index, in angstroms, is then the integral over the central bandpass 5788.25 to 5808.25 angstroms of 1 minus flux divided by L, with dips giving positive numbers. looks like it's -3.62 angstroms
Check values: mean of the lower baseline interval 152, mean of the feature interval 181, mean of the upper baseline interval 156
